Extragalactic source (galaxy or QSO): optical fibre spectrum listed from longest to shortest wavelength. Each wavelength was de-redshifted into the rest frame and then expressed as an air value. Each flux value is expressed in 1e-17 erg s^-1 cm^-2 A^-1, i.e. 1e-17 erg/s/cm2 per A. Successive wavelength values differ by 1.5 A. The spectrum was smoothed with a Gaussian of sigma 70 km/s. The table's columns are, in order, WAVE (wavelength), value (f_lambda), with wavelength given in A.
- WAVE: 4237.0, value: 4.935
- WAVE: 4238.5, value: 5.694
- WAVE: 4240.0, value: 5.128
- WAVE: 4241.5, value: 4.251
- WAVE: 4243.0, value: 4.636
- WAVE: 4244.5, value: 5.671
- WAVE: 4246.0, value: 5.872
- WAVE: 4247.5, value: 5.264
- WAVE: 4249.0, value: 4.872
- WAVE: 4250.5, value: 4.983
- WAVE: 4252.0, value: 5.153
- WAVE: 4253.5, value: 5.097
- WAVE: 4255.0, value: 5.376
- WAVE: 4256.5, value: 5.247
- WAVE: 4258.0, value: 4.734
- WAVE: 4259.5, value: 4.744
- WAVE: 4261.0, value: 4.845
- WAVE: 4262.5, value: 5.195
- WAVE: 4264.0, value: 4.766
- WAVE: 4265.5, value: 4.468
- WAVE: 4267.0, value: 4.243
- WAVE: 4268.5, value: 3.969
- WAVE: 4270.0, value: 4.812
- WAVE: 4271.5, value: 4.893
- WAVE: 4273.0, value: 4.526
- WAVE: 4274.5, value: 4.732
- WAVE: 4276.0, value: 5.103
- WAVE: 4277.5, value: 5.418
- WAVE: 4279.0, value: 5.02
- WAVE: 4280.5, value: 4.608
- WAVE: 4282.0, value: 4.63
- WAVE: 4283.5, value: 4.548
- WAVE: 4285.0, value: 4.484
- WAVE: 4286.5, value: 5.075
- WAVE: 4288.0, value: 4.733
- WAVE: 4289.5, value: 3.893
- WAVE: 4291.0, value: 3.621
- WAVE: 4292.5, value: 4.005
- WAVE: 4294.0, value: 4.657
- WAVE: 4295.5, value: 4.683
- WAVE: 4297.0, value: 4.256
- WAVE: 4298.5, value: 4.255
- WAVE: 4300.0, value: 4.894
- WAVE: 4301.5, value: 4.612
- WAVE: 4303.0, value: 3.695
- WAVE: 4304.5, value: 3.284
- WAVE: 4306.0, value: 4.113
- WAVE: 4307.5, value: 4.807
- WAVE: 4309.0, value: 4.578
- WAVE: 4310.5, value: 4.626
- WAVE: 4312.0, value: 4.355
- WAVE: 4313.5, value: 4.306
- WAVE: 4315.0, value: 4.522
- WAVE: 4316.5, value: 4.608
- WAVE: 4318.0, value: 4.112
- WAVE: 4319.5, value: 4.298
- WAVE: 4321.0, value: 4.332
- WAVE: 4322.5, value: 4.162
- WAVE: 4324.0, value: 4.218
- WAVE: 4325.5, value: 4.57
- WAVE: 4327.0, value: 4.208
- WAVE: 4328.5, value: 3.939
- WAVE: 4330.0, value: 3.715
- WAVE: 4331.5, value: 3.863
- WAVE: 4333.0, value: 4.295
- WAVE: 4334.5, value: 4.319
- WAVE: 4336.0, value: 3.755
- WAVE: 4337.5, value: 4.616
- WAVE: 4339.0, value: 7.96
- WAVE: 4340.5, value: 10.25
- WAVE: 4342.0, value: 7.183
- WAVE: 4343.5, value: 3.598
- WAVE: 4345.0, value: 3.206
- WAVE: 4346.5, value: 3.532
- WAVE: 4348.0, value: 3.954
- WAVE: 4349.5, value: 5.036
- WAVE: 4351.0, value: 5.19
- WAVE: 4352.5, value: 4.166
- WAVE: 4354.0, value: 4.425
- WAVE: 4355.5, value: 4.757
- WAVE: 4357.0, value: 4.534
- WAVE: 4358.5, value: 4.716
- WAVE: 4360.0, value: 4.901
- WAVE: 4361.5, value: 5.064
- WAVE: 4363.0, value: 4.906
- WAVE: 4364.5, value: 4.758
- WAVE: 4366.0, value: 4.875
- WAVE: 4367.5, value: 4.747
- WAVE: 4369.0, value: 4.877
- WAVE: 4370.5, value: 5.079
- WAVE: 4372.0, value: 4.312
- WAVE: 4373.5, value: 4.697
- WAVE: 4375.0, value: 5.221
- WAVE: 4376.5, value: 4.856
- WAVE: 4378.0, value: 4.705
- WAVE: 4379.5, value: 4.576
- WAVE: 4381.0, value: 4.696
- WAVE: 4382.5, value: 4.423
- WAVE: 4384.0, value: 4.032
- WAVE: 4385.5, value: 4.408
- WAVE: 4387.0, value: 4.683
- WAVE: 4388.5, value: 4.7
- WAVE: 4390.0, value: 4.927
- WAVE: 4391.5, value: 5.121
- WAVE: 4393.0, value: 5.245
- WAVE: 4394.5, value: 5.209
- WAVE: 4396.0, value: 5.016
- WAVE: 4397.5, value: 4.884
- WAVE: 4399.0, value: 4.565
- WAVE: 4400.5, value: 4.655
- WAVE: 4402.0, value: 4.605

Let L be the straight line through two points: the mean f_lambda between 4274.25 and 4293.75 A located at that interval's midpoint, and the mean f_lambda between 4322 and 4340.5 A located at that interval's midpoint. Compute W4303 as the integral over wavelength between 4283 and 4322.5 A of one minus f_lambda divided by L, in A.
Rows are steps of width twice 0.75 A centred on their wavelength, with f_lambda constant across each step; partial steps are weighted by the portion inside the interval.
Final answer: 2.5 A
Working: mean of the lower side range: 4.6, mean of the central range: 4.35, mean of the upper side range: 4.71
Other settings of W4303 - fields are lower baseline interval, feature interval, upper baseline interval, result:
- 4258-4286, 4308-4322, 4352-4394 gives 0.9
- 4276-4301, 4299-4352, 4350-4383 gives 0.8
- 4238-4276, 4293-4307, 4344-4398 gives 1.6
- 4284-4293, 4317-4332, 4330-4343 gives 3.2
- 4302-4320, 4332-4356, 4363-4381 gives -2.4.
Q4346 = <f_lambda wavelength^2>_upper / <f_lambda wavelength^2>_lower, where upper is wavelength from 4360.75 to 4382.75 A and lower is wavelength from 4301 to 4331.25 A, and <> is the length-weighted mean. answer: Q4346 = 1.2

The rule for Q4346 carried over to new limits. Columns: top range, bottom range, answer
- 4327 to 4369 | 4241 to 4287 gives 1.03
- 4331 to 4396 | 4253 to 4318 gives 1.10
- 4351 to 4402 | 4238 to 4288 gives 1.02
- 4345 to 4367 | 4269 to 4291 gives 1.01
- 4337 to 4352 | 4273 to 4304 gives 1.23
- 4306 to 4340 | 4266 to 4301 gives 1.00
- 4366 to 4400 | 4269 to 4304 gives 1.10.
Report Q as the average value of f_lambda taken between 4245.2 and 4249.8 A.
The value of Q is 5.34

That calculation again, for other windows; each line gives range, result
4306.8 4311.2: 4.67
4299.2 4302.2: 4.75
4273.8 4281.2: 4.98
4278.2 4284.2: 4.71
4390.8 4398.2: 5.1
